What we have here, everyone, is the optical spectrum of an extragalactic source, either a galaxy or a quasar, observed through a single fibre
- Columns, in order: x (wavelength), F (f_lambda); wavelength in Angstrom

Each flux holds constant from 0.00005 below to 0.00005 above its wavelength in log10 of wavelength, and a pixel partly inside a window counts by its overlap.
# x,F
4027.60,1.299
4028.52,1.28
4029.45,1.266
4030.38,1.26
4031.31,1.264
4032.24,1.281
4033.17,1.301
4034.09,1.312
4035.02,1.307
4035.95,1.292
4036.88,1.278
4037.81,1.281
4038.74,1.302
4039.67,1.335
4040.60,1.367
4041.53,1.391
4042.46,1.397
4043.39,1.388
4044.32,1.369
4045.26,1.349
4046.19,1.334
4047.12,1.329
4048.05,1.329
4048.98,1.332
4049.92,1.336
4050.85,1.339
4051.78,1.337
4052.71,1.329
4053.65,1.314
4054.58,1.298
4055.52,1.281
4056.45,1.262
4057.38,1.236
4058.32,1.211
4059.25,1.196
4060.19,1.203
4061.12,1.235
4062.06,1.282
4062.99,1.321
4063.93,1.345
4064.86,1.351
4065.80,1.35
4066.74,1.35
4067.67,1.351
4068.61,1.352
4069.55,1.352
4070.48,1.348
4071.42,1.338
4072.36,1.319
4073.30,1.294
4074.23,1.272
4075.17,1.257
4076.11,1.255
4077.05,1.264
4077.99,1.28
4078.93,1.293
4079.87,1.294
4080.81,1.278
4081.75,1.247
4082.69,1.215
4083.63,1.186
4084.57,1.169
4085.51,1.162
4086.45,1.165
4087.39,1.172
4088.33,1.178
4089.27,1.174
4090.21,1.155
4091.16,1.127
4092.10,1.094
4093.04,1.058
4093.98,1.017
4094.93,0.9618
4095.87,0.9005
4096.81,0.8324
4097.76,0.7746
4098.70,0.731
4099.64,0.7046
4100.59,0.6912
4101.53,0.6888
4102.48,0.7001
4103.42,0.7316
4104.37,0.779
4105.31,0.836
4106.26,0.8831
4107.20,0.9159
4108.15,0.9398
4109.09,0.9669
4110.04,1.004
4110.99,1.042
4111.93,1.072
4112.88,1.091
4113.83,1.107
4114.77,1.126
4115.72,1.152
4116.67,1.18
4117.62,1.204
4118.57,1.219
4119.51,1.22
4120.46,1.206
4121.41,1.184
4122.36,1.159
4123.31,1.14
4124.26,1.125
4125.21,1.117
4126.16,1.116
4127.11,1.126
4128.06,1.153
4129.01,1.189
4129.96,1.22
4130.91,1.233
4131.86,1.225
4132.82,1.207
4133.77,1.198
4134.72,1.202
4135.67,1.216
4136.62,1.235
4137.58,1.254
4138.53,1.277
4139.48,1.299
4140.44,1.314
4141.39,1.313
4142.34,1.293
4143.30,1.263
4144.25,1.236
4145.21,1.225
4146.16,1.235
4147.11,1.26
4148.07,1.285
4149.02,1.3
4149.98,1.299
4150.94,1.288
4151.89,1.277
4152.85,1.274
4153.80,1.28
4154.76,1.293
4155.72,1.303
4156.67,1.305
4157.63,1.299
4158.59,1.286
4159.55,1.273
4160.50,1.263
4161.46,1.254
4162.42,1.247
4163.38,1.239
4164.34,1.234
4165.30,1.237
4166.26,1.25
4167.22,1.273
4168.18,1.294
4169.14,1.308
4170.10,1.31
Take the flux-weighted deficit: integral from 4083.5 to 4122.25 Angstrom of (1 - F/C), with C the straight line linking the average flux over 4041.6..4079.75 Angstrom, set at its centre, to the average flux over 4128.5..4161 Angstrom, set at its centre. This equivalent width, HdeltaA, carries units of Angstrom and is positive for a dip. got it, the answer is 8.3 Angstrom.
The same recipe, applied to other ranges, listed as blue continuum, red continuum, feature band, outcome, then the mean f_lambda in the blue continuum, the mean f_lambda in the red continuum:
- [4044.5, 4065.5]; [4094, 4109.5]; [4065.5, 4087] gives -3.9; 1.3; 0.82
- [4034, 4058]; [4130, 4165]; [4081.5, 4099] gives 3.1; 1.32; 1.26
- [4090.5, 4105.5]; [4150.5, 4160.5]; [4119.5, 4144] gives -2.3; 0.855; 1.29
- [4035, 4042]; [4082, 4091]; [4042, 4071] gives -1.2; 1.32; 1.18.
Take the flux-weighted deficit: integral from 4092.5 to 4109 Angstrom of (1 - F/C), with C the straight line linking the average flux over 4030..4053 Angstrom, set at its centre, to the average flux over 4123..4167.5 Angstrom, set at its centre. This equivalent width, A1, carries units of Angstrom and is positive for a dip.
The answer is 5.7 Angstrom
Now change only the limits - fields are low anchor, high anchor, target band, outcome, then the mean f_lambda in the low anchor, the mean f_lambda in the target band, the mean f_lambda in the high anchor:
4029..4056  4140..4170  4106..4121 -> 2.38 Angstrom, 1.32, 1.09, 1.27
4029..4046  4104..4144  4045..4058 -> -0.22 Angstrom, 1.32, 1.31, 1.14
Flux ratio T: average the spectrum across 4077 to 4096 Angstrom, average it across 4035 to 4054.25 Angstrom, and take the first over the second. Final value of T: 0.87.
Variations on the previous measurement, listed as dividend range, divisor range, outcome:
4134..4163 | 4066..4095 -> 1.03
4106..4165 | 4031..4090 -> 0.93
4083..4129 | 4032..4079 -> 0.79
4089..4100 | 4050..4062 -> 0.75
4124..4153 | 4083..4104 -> 1.27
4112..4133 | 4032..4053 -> 0.87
